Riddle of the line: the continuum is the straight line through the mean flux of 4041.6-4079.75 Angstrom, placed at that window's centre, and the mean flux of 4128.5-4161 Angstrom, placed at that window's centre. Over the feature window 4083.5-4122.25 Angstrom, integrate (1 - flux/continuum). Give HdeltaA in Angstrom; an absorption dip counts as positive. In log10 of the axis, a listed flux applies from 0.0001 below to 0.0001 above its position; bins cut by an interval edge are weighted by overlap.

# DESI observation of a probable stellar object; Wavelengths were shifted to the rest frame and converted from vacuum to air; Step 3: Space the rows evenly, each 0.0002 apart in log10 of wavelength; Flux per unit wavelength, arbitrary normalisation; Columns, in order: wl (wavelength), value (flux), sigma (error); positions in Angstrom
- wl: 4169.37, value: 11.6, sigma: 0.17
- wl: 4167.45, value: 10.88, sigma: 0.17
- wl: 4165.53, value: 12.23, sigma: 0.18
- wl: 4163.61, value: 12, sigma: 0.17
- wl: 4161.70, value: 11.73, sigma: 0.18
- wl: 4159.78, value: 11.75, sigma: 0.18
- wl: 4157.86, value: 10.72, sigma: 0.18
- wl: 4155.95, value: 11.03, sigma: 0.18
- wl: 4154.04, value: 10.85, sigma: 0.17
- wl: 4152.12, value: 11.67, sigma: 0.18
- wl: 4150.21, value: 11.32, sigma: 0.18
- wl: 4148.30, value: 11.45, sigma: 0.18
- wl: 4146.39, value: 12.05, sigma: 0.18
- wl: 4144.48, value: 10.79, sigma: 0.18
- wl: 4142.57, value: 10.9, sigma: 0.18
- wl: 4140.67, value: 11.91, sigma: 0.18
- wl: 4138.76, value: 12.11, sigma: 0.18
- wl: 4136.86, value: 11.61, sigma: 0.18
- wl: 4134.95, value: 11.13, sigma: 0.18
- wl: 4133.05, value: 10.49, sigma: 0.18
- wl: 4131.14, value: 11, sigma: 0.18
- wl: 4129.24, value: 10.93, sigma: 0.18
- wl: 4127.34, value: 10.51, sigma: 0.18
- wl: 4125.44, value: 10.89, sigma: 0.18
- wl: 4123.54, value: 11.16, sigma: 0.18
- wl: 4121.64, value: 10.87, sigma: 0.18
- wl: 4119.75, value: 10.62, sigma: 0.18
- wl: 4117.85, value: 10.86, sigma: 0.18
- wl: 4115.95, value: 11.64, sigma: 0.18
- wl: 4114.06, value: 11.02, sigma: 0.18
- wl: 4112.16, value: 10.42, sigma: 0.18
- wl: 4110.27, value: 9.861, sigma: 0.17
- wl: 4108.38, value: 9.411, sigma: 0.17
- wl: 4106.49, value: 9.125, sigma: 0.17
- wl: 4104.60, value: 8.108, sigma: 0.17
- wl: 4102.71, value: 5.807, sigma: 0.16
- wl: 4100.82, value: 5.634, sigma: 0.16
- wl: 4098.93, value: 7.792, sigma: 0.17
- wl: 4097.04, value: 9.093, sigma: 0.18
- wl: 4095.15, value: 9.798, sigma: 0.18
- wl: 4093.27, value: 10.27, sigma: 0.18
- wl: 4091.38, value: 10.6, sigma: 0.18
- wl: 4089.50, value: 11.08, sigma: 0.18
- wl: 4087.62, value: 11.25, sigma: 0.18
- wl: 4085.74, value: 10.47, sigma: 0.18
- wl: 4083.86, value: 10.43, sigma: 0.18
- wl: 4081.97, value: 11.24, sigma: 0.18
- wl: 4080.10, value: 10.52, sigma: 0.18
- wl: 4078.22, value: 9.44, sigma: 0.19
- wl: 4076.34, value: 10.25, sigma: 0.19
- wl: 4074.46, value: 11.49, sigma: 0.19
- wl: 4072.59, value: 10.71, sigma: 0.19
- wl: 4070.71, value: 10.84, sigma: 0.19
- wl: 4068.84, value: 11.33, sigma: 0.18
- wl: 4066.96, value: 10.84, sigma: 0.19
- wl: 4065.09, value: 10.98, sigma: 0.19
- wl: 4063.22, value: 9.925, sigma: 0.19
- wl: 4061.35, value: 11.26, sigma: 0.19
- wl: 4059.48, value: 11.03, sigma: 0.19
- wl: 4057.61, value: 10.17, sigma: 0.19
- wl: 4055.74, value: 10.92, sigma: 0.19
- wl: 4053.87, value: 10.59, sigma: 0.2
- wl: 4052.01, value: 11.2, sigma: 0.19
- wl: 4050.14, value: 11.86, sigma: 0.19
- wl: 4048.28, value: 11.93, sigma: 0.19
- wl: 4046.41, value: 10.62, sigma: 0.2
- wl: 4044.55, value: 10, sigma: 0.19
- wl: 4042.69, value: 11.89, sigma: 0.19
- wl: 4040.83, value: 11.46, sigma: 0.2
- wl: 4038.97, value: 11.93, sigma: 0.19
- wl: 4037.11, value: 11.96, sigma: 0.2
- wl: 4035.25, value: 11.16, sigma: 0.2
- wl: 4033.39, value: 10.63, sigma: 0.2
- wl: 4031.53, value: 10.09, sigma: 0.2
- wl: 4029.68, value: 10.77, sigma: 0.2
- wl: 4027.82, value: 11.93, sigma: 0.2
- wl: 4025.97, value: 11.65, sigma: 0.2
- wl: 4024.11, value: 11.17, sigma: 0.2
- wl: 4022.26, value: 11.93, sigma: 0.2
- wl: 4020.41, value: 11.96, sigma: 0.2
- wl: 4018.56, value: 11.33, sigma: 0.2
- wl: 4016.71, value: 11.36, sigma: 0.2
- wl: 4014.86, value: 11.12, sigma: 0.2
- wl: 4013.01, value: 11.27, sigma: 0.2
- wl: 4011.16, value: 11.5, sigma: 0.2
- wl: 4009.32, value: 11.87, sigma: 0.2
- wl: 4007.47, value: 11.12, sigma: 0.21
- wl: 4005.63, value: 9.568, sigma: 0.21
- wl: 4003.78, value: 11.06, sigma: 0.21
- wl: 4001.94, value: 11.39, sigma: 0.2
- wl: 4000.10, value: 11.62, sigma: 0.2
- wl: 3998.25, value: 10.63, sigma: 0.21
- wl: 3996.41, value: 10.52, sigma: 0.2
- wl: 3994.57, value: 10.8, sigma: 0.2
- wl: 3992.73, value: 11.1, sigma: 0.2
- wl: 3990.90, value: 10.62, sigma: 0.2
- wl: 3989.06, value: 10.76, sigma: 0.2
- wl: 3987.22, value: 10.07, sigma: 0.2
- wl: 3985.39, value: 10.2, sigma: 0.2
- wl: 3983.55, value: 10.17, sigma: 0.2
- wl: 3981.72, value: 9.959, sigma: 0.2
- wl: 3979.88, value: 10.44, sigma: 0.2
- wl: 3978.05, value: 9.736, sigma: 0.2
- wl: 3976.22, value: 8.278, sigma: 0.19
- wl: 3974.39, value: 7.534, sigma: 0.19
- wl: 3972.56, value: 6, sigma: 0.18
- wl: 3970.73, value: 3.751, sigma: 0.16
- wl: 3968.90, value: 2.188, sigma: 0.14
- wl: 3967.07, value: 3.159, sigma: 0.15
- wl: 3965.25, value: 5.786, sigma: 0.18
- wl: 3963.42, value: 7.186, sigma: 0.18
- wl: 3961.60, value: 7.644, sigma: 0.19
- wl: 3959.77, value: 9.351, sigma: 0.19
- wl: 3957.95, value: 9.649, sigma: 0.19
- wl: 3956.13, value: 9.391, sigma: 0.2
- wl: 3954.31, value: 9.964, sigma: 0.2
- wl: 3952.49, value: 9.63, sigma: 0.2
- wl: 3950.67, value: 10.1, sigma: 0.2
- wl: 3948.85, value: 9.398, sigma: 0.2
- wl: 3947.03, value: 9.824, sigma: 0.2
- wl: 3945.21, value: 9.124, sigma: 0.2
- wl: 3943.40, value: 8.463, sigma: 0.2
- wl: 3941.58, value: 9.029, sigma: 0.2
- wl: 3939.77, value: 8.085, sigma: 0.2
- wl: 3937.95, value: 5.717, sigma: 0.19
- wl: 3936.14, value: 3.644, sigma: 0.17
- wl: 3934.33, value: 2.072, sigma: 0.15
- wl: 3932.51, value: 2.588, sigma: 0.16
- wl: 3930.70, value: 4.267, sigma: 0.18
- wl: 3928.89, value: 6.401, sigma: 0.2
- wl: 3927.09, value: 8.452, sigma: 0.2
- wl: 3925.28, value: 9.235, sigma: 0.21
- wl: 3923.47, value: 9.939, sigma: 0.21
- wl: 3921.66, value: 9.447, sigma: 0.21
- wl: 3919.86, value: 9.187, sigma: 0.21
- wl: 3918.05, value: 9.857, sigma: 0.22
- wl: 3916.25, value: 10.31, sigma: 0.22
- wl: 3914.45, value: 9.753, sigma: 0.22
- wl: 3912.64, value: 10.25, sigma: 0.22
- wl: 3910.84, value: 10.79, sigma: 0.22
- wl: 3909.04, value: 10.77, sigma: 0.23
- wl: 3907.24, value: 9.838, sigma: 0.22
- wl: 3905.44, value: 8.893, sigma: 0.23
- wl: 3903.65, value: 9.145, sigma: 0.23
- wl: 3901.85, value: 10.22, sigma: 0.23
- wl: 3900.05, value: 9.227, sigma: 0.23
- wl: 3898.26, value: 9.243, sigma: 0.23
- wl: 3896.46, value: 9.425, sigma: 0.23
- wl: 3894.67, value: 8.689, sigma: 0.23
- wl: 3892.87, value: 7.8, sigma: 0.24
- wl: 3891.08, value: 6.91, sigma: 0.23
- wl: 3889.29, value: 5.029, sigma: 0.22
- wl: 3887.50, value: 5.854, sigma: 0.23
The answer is 4.80 Angstrom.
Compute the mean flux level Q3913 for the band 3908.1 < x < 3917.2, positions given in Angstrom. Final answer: 10.4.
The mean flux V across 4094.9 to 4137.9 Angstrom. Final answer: 9.91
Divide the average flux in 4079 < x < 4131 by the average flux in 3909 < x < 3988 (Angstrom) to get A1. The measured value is 1.24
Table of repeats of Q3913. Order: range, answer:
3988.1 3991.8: 10.7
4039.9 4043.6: 11.7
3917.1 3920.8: 9.54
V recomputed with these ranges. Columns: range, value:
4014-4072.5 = 11.1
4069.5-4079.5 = 10.6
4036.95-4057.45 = 11.2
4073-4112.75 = 9.63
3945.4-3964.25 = 9.22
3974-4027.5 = 10.8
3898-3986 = 8.21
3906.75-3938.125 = 7.94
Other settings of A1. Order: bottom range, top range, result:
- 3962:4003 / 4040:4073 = 1.26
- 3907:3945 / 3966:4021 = 1.21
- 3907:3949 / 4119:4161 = 1.37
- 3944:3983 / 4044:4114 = 1.27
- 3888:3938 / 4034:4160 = 1.31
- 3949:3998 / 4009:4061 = 1.30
